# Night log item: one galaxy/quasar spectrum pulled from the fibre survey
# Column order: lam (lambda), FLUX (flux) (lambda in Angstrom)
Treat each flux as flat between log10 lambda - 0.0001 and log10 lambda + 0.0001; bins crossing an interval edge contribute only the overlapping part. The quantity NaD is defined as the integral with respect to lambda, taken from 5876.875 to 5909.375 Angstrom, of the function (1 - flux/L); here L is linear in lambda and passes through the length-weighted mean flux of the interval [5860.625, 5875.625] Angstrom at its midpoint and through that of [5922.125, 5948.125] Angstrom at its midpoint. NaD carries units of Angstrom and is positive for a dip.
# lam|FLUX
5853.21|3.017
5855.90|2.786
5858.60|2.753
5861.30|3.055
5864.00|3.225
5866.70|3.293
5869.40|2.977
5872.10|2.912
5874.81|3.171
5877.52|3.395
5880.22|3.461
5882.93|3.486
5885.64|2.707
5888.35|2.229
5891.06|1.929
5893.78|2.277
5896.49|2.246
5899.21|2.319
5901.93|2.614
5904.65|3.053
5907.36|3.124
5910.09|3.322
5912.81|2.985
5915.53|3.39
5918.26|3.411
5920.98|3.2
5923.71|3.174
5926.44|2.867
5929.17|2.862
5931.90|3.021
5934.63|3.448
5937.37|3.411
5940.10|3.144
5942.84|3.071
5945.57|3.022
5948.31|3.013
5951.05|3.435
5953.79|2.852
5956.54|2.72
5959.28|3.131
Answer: 3.9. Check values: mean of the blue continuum 3.11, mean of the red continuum 3.11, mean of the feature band 2.73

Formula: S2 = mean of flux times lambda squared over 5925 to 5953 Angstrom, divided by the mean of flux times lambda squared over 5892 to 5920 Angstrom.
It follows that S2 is 1.10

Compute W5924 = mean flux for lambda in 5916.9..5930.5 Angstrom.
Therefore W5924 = 3.1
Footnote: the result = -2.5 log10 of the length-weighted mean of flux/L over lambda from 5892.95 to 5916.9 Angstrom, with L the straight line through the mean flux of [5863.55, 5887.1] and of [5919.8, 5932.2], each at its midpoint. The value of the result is 0.09 mag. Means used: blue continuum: 3.18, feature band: 2.83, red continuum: 3.02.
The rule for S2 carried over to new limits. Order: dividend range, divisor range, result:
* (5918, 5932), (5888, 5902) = 1.38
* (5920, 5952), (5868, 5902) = 1.16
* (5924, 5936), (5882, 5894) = 1.23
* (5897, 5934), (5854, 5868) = 1.02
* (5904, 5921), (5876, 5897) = 1.19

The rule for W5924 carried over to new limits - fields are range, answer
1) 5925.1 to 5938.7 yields 3.12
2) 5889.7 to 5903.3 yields 2.28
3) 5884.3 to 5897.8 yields 2.28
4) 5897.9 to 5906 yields 2.66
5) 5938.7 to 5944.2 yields 3.11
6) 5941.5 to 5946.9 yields 3.05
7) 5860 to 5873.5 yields 3.09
